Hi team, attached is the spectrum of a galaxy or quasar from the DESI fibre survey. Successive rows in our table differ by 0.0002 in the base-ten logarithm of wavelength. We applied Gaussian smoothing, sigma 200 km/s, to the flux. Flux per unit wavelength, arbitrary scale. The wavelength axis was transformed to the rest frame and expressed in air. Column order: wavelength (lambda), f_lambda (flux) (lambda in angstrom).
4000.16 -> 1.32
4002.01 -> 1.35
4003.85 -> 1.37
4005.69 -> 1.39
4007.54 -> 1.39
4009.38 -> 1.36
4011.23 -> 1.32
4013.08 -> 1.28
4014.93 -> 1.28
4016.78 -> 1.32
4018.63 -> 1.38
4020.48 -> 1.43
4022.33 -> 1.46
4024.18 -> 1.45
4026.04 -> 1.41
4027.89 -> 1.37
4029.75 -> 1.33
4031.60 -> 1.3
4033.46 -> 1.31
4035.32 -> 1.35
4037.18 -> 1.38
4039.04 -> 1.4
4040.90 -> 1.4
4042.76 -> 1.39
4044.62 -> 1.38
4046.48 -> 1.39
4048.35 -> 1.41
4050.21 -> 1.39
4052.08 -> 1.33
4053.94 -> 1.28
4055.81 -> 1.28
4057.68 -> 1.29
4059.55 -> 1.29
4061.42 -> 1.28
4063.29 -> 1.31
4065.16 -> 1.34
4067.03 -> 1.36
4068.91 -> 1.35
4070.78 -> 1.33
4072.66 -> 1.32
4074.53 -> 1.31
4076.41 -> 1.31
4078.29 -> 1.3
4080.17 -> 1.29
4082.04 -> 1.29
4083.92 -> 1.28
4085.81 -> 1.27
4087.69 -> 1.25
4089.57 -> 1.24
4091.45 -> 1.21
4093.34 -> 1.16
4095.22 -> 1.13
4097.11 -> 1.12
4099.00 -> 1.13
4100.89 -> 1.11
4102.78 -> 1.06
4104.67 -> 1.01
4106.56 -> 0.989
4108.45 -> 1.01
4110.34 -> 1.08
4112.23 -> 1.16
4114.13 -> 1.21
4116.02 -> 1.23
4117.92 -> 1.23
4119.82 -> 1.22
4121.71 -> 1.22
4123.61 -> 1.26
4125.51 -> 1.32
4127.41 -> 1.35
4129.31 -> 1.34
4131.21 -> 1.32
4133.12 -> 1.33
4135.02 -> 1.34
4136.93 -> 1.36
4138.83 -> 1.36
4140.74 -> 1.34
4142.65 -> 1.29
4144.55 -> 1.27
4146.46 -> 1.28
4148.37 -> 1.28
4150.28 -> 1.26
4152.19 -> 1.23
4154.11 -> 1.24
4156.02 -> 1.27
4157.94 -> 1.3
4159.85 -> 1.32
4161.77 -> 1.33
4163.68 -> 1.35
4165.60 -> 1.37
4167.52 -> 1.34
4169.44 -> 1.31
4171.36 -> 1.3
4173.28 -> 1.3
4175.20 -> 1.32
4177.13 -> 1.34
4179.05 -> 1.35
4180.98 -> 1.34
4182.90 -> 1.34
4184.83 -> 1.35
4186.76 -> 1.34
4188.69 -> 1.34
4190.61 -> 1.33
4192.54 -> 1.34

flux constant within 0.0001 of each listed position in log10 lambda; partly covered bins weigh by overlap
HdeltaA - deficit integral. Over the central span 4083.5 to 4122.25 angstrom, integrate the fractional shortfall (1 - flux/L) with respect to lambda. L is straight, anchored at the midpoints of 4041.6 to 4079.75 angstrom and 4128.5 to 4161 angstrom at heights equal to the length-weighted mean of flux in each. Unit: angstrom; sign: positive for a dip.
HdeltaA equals 4.73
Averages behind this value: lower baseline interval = 1.33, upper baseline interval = 1.3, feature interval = 1.16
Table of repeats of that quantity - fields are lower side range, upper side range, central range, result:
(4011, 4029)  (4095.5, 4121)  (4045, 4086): -2.57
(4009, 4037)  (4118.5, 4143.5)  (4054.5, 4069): 0.33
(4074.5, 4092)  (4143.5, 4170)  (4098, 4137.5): 2.55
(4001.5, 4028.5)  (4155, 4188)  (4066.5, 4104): 3.16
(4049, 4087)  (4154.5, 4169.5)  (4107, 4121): 1.68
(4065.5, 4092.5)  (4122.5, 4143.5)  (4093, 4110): 3.00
